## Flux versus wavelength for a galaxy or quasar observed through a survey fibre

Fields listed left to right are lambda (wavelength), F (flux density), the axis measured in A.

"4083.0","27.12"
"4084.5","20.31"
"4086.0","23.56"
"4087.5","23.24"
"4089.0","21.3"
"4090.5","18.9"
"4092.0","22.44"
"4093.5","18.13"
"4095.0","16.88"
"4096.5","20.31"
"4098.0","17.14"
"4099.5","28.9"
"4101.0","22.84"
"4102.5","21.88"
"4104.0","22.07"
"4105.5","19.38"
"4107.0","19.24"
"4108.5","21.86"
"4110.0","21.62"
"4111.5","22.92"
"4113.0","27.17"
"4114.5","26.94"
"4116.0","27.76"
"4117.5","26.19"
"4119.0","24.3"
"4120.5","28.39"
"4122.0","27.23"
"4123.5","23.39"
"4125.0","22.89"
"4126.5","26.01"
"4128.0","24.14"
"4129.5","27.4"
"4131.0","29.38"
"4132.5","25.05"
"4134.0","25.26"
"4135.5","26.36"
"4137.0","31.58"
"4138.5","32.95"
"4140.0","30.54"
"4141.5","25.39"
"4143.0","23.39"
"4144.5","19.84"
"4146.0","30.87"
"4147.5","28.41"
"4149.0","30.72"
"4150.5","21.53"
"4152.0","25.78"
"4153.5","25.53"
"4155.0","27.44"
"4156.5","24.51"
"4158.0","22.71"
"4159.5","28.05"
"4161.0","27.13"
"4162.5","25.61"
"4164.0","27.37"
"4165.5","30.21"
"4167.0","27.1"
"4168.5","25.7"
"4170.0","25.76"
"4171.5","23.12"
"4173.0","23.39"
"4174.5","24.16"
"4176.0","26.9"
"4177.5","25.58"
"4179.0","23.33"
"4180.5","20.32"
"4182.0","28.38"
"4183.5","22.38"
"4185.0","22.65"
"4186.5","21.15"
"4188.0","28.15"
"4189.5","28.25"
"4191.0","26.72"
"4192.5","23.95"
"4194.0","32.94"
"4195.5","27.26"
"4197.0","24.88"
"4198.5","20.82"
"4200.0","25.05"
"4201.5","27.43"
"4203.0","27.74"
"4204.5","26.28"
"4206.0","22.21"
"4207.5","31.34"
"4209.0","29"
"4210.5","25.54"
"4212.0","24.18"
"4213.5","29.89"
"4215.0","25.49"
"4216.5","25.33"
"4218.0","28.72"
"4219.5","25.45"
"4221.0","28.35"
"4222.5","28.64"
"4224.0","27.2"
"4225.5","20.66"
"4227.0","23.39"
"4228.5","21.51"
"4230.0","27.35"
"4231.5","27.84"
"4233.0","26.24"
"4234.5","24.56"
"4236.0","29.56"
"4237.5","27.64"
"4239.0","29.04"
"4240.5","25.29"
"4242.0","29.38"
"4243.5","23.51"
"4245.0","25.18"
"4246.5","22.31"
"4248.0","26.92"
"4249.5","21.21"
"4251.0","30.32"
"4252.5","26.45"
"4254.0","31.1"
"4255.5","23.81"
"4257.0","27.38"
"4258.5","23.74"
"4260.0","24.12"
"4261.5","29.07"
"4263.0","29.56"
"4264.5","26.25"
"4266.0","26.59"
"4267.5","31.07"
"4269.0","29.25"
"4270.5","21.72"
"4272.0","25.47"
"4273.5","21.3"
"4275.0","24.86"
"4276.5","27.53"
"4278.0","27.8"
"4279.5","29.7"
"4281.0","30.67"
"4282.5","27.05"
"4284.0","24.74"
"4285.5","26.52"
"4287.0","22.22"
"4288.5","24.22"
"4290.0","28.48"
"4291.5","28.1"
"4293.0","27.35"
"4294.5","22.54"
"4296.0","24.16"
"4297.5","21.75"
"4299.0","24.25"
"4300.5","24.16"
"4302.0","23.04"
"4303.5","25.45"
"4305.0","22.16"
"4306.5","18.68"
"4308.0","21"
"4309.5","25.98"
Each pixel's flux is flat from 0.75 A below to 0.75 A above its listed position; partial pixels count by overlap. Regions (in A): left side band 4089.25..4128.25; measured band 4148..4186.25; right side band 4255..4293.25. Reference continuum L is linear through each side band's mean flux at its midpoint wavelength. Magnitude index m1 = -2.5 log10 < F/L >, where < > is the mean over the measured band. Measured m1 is -0.05 mag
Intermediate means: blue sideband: 23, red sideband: 26.5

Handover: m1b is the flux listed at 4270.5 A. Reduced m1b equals 21.72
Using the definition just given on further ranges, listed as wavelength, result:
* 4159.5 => 28.05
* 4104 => 22.07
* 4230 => 27.35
